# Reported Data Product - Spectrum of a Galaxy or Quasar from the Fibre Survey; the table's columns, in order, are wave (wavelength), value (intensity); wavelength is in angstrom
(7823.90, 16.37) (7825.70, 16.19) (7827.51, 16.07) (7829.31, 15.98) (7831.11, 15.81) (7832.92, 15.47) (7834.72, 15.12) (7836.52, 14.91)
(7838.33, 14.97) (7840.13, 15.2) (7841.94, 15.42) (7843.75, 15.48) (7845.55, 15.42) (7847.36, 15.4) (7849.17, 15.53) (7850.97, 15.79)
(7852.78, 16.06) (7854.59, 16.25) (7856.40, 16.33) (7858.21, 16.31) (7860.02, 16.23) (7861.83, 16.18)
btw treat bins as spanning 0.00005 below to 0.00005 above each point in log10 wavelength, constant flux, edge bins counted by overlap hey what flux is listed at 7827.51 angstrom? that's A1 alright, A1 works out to 16.07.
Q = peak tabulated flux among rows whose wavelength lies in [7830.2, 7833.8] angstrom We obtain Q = 15.81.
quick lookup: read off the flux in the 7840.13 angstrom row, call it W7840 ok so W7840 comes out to 15.2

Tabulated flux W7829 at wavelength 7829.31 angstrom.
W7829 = 15.98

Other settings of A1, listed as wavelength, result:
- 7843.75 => 15.48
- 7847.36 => 15.4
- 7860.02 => 16.23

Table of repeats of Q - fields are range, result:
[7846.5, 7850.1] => 15.53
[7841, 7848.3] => 15.48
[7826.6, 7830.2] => 16.07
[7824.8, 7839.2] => 16.19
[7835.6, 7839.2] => 14.97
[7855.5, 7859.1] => 16.33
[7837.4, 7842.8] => 15.42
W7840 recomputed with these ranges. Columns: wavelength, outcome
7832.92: 15.47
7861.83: 16.18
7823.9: 16.37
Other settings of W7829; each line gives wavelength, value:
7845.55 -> 15.42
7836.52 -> 14.91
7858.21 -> 16.31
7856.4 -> 16.33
